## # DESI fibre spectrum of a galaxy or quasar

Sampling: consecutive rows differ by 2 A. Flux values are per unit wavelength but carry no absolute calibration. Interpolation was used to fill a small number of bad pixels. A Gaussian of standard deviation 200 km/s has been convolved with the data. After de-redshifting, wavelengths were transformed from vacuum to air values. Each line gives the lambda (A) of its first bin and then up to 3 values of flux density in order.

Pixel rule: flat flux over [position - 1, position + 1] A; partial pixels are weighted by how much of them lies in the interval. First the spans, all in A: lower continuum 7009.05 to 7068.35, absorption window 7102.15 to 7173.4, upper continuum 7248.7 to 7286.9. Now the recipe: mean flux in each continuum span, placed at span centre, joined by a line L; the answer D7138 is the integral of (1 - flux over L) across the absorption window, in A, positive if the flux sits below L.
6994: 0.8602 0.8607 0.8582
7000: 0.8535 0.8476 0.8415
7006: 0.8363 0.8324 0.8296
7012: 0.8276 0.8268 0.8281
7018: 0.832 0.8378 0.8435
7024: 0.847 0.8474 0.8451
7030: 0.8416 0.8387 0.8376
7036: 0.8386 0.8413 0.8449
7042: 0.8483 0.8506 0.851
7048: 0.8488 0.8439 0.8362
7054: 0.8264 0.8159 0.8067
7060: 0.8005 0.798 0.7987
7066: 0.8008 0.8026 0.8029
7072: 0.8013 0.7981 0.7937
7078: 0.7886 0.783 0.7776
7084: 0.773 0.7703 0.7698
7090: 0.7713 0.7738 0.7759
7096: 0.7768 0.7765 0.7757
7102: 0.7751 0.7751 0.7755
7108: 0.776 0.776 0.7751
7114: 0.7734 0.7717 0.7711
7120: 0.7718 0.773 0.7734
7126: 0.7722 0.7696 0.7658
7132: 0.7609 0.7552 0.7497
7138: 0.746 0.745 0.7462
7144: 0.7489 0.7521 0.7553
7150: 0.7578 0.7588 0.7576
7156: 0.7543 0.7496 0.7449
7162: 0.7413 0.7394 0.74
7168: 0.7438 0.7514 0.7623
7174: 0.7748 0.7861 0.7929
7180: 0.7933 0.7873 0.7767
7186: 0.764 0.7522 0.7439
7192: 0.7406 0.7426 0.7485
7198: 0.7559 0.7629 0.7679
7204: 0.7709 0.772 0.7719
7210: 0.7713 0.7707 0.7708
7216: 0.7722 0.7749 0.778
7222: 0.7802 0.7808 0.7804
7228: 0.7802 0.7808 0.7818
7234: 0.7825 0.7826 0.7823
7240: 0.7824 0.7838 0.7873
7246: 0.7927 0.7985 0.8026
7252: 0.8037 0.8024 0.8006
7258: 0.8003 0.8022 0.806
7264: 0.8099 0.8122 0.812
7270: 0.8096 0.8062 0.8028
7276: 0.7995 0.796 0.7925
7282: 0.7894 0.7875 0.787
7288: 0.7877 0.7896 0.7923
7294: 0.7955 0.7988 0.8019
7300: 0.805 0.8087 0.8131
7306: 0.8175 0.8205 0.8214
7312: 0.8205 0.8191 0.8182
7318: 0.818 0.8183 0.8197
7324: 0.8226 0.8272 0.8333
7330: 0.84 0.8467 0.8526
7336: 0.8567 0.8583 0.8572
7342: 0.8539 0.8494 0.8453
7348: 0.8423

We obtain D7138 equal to 5.1 A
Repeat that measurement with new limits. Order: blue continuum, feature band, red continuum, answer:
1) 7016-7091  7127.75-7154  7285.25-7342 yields 2.1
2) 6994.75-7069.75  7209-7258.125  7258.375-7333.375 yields 1.8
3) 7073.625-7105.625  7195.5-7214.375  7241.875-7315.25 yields 0.6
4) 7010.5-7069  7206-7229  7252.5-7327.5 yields 1.1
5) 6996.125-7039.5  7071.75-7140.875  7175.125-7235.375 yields 3.0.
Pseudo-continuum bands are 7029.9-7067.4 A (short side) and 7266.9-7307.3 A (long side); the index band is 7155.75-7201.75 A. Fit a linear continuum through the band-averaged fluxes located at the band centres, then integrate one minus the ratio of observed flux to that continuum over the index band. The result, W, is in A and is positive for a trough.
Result 3.1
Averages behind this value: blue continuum 0.829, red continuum 0.8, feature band 0.759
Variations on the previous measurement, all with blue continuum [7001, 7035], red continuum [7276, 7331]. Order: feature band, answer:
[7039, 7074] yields 0.5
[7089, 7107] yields 1.2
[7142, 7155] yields 1.1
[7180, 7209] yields 2.0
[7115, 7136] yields 1.5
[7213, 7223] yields 0.5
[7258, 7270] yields 0.1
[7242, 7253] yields 0.3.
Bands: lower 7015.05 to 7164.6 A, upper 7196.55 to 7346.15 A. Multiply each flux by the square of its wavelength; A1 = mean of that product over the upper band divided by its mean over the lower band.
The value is 1.07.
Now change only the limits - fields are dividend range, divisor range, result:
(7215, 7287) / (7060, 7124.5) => 1.06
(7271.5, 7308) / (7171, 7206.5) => 1.07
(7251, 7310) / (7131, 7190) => 1.09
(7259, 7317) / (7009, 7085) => 1.05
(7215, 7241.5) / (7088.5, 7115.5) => 1.04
